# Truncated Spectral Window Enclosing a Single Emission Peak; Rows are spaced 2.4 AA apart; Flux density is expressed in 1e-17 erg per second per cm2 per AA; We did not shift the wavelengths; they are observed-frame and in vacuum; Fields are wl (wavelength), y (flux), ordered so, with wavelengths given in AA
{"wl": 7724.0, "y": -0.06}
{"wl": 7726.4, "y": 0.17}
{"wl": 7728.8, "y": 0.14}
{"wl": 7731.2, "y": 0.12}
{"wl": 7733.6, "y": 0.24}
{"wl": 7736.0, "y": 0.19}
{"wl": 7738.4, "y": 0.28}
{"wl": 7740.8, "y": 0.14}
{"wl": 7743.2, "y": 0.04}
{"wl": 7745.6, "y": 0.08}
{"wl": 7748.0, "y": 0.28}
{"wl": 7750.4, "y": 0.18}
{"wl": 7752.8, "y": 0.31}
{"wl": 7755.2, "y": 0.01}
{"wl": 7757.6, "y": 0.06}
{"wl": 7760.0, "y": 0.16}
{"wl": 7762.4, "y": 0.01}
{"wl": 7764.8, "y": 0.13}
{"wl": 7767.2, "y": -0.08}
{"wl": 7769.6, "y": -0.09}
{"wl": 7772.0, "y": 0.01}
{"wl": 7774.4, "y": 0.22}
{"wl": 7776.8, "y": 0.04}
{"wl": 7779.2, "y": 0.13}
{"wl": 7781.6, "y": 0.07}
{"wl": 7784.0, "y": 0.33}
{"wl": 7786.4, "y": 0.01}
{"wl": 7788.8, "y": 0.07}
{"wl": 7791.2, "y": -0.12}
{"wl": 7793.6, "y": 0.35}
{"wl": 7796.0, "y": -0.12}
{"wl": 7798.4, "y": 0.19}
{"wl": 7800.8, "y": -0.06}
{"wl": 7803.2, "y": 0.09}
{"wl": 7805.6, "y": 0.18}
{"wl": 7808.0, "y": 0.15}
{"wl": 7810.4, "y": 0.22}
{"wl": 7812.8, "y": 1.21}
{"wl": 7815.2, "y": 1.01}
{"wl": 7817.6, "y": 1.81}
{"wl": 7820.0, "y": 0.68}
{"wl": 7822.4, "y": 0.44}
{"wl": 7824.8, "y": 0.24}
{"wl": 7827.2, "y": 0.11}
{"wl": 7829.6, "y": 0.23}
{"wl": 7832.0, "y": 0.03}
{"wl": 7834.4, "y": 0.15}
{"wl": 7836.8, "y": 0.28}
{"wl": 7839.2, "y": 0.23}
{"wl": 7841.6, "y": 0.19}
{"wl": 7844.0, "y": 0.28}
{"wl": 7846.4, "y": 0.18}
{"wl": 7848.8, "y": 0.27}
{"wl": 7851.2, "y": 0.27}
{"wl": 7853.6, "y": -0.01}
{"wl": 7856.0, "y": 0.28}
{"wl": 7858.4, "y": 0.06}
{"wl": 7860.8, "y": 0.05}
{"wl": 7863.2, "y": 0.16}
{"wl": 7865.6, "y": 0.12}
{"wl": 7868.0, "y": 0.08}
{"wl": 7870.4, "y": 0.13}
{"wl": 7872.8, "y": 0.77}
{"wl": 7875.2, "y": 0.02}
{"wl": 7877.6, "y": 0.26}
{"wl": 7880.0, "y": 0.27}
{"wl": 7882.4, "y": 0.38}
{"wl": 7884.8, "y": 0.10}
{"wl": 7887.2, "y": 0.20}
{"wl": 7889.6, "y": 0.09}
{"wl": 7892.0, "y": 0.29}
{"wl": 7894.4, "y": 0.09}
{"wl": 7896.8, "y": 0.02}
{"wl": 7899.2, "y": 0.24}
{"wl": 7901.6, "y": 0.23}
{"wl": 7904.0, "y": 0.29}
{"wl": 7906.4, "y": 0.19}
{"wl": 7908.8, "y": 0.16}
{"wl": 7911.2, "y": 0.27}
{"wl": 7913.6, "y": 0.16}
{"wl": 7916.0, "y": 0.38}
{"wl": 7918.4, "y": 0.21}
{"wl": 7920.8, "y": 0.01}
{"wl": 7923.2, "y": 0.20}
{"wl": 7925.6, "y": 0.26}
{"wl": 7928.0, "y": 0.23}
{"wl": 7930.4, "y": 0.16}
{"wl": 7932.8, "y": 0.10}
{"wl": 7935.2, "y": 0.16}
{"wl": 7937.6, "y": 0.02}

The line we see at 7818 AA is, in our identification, [O II] 3727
